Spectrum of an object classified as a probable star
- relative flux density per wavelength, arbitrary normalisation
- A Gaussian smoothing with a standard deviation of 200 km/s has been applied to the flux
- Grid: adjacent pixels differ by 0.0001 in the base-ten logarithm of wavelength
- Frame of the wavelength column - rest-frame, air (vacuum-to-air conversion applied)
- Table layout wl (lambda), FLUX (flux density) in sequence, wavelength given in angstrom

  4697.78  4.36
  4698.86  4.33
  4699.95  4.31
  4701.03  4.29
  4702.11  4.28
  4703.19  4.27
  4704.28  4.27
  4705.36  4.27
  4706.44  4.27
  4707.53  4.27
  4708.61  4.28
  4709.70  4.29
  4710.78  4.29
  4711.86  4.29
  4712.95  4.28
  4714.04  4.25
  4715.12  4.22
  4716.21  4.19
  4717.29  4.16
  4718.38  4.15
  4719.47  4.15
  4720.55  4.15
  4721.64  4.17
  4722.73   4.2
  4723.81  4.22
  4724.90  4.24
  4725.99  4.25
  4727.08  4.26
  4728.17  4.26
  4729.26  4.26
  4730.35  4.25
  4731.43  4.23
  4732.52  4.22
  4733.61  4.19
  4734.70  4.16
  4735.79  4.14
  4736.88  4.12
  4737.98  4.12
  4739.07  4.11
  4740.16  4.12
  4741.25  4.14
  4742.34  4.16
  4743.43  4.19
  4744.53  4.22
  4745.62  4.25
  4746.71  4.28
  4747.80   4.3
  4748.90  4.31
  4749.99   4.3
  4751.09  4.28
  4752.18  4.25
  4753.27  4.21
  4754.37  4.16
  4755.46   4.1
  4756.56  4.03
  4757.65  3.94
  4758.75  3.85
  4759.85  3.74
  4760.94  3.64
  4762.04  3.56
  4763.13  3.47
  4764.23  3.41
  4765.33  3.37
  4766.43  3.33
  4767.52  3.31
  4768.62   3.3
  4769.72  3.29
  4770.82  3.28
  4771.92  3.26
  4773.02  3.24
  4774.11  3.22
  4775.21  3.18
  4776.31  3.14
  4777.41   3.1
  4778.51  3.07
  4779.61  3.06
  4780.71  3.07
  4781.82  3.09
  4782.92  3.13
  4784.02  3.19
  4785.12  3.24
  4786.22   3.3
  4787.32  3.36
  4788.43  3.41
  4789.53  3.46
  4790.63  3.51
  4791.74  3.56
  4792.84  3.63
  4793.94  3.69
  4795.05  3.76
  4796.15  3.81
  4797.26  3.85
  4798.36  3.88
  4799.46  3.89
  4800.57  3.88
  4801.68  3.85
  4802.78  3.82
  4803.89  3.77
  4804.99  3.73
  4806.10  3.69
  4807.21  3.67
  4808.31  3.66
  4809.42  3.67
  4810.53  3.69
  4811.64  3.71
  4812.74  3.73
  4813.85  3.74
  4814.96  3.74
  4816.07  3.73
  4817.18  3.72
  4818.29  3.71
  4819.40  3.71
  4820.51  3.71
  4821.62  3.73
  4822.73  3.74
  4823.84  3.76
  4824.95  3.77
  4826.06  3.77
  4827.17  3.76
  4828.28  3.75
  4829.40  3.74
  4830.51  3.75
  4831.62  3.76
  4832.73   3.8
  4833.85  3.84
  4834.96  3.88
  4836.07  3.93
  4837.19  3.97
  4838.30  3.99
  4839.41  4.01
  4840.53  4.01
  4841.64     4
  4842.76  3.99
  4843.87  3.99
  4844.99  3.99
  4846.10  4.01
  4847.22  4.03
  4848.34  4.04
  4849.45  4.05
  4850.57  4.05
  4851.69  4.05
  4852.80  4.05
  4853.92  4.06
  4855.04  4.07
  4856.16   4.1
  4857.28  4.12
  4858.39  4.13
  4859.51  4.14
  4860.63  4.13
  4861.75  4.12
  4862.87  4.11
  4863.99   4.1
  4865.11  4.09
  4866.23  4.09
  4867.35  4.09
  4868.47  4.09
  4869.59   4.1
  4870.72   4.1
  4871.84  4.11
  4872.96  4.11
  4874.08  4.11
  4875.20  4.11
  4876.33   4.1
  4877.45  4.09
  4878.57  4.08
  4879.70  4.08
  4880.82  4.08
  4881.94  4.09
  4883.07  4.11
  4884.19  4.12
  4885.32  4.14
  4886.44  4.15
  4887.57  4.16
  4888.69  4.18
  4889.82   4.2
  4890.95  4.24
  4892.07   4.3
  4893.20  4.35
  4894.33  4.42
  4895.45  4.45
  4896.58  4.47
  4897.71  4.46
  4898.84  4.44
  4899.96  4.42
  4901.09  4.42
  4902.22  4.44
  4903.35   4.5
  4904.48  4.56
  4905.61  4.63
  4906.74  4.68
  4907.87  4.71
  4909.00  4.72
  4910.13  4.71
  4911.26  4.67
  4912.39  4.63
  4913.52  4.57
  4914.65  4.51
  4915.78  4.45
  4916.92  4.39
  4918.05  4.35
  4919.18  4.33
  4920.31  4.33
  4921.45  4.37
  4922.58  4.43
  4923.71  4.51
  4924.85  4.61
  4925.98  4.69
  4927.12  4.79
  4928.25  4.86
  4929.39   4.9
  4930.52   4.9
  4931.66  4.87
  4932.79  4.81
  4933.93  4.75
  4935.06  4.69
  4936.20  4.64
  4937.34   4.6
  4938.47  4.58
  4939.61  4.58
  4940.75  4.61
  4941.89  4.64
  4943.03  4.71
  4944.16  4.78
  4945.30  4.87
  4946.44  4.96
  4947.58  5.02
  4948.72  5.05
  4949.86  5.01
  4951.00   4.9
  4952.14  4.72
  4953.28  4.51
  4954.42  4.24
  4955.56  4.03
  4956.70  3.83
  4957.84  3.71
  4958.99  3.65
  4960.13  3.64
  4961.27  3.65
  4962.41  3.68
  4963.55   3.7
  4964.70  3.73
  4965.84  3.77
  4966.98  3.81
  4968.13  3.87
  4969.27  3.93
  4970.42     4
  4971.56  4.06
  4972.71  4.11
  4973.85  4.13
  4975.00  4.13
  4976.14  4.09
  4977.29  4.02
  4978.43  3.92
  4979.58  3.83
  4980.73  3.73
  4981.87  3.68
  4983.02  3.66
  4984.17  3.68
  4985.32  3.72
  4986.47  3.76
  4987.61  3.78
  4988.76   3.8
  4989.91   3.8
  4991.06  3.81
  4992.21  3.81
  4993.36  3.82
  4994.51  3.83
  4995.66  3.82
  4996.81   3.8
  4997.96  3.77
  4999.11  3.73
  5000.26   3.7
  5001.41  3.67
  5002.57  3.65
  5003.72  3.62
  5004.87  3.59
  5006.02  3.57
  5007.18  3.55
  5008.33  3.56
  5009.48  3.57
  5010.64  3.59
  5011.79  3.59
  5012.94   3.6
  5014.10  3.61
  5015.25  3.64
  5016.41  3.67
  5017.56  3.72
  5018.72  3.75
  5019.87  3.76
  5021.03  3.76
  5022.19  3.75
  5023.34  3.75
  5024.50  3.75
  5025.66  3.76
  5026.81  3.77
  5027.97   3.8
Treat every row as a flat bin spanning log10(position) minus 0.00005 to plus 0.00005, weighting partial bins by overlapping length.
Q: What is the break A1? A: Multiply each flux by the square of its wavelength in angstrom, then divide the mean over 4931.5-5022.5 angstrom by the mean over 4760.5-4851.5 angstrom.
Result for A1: 1.18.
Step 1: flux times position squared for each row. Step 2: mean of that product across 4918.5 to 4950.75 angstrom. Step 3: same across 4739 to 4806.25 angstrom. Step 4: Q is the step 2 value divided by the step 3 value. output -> 1.4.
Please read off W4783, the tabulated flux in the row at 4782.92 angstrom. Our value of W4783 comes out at 3.13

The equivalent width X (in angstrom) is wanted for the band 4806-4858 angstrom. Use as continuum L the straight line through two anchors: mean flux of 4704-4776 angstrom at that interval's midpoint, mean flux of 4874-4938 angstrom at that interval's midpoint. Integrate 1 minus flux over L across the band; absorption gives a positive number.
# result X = 4.77 angstrom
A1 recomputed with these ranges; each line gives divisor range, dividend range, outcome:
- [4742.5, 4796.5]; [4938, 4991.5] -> 1.24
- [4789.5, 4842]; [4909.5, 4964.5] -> 1.25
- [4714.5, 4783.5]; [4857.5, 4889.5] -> 1.12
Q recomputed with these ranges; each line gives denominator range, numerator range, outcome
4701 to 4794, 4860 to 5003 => 1.18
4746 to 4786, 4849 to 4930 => 1.27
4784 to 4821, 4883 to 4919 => 1.26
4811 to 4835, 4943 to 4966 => 1.21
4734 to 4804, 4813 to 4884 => 1.11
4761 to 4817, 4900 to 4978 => 1.34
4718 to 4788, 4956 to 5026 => 1.09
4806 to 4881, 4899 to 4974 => 1.17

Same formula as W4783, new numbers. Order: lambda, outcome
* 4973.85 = 4.13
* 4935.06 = 4.69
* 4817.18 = 3.72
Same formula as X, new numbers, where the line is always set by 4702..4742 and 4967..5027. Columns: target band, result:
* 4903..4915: -2.2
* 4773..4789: 3.6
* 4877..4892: -0.7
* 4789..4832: 3.6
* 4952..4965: -0.2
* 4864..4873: -0.3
